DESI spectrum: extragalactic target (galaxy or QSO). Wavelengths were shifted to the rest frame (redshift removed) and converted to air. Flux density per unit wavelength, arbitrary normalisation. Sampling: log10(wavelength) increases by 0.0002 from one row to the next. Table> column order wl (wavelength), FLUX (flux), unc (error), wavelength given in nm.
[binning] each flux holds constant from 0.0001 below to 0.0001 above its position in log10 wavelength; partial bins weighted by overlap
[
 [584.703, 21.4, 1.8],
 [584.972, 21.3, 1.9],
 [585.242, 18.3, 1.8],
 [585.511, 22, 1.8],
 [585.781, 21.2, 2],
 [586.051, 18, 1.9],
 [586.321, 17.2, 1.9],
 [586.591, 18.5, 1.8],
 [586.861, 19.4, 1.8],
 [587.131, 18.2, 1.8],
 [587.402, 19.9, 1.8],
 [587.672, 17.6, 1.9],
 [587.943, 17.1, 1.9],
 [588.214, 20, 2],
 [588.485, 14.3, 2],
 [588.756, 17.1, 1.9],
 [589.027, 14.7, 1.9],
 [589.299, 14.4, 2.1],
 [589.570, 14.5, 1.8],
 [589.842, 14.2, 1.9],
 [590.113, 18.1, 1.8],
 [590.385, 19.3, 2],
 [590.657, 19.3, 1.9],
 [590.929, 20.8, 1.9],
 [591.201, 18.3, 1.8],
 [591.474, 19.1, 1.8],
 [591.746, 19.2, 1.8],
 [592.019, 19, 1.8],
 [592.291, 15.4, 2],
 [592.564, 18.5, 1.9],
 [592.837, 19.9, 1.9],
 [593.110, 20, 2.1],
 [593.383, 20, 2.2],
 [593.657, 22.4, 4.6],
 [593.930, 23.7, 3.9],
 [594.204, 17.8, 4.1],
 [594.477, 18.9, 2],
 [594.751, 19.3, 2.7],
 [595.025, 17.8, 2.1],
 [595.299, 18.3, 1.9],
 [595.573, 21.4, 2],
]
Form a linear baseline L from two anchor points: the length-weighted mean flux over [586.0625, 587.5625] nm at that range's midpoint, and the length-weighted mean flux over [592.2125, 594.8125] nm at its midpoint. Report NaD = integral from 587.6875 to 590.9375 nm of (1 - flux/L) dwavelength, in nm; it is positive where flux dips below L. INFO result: 0.37 nm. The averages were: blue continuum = 18.6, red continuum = 19.7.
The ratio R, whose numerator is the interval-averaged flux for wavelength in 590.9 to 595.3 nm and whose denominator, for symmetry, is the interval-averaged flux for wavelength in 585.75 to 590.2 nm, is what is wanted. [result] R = 1.12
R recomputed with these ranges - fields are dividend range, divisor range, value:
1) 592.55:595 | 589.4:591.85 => 1.11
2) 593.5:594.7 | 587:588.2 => 1.12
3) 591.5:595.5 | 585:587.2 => 1.01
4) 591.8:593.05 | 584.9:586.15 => 0.91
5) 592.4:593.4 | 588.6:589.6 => 1.28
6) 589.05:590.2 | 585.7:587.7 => 0.81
